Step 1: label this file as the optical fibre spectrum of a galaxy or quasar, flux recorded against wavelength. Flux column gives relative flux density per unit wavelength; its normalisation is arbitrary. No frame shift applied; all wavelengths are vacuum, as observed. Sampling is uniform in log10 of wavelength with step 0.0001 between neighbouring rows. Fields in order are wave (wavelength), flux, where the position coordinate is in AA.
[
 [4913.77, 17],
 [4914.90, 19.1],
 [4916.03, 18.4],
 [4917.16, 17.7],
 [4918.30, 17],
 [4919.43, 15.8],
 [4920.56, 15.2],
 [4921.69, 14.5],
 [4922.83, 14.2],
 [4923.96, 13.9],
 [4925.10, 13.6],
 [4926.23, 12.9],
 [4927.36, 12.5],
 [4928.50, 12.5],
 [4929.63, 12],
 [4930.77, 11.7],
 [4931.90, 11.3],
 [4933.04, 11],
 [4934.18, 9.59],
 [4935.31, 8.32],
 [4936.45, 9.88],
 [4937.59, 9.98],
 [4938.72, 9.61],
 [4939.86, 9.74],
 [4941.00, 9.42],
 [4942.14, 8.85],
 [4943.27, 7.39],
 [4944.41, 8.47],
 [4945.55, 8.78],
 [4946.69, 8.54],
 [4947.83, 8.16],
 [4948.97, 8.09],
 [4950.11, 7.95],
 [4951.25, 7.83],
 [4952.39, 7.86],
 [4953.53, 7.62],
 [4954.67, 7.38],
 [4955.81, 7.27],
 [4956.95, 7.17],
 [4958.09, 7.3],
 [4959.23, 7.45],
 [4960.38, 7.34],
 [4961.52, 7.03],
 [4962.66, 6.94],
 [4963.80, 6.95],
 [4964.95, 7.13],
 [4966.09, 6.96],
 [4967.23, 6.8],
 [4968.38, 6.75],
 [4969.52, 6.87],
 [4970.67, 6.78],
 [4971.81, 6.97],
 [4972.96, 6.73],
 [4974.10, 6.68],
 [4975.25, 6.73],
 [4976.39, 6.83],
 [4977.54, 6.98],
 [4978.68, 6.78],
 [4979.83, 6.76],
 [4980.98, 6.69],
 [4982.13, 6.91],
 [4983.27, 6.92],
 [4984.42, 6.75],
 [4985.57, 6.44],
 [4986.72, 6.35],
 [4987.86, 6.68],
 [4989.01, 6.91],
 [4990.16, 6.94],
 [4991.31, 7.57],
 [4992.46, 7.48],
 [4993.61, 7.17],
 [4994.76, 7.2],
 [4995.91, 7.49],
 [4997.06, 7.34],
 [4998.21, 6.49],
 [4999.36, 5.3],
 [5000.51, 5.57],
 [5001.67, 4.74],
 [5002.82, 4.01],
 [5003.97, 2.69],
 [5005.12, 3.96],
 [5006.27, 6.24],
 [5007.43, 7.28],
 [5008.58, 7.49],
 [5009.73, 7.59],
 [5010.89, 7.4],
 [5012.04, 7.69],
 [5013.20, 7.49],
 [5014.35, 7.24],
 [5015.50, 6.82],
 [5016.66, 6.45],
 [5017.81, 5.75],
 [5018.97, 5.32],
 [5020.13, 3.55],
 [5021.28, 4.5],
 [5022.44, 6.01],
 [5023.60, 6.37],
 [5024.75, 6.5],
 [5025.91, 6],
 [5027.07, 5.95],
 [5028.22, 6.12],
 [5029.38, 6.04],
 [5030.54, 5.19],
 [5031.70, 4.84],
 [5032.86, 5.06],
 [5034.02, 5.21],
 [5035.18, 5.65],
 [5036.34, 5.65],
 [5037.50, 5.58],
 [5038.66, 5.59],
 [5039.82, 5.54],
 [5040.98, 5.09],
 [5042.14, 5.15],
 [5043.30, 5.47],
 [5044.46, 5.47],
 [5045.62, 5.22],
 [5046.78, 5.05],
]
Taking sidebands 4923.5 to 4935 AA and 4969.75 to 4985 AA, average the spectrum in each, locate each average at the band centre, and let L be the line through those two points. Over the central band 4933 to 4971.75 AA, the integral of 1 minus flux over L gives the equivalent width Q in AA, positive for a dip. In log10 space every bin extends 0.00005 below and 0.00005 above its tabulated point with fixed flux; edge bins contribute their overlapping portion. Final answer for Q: 6.2 AA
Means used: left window 12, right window 6.81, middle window 7.98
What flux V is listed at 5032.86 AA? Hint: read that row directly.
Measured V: 5.06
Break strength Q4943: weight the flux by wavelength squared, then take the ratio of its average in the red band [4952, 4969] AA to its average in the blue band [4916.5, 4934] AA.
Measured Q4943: 0.53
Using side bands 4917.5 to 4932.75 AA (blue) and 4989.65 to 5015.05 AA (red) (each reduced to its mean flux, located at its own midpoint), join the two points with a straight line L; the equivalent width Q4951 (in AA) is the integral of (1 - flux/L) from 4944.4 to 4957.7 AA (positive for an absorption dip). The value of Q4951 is 4.0 AA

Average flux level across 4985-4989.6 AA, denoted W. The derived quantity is 6.6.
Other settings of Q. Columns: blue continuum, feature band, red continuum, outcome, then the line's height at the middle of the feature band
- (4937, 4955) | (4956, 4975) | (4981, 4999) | 2.0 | 7.81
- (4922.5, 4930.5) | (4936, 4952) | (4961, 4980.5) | 2.8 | 10.6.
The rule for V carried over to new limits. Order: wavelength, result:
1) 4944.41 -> 8.47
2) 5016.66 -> 6.45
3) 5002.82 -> 4.01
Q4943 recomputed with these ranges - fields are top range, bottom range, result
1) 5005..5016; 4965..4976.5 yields 1.05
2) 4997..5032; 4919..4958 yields 0.60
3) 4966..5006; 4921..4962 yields 0.68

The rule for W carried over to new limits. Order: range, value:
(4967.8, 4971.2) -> 6.79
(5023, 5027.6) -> 6.2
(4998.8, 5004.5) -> 4.47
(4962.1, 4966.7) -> 7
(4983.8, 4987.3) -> 6.52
